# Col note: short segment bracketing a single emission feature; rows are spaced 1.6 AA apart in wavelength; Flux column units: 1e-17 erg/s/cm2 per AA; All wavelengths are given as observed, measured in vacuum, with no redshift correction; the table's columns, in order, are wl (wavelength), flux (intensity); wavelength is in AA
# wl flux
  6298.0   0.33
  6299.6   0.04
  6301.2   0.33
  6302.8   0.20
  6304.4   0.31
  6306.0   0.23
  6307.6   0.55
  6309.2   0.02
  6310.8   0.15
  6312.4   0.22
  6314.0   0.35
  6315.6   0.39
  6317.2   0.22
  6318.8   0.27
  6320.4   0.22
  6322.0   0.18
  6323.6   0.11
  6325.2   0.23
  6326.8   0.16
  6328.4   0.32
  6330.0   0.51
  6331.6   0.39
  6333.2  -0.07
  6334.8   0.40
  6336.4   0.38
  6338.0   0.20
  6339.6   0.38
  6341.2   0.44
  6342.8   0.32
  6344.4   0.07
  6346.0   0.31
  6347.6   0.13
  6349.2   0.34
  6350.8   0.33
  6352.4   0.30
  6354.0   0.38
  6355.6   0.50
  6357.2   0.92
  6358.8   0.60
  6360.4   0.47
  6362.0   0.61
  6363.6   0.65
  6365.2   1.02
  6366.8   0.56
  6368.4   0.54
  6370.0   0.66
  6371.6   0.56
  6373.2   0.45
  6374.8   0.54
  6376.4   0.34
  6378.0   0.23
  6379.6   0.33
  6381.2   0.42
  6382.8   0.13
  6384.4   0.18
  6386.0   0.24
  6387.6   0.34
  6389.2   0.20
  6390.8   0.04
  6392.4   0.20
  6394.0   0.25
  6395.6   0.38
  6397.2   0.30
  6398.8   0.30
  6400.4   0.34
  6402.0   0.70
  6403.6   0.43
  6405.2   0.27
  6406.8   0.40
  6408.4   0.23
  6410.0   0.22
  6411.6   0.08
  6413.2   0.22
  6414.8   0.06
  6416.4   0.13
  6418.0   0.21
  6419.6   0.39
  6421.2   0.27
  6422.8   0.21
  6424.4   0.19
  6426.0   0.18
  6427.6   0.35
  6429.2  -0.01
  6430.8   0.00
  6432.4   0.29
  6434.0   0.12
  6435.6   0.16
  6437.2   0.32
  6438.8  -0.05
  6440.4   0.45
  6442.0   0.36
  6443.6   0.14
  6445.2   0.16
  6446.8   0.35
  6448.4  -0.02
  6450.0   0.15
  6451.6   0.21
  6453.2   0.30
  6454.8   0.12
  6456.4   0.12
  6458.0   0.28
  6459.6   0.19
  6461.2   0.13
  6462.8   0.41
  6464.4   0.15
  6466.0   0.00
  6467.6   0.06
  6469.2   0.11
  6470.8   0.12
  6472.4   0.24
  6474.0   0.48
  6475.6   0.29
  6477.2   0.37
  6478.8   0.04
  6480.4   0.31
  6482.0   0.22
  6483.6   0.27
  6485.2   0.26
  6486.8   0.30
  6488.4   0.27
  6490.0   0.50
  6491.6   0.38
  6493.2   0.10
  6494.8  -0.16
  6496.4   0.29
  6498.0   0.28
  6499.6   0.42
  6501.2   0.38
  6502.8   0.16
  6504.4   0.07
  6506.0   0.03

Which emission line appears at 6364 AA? C III]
